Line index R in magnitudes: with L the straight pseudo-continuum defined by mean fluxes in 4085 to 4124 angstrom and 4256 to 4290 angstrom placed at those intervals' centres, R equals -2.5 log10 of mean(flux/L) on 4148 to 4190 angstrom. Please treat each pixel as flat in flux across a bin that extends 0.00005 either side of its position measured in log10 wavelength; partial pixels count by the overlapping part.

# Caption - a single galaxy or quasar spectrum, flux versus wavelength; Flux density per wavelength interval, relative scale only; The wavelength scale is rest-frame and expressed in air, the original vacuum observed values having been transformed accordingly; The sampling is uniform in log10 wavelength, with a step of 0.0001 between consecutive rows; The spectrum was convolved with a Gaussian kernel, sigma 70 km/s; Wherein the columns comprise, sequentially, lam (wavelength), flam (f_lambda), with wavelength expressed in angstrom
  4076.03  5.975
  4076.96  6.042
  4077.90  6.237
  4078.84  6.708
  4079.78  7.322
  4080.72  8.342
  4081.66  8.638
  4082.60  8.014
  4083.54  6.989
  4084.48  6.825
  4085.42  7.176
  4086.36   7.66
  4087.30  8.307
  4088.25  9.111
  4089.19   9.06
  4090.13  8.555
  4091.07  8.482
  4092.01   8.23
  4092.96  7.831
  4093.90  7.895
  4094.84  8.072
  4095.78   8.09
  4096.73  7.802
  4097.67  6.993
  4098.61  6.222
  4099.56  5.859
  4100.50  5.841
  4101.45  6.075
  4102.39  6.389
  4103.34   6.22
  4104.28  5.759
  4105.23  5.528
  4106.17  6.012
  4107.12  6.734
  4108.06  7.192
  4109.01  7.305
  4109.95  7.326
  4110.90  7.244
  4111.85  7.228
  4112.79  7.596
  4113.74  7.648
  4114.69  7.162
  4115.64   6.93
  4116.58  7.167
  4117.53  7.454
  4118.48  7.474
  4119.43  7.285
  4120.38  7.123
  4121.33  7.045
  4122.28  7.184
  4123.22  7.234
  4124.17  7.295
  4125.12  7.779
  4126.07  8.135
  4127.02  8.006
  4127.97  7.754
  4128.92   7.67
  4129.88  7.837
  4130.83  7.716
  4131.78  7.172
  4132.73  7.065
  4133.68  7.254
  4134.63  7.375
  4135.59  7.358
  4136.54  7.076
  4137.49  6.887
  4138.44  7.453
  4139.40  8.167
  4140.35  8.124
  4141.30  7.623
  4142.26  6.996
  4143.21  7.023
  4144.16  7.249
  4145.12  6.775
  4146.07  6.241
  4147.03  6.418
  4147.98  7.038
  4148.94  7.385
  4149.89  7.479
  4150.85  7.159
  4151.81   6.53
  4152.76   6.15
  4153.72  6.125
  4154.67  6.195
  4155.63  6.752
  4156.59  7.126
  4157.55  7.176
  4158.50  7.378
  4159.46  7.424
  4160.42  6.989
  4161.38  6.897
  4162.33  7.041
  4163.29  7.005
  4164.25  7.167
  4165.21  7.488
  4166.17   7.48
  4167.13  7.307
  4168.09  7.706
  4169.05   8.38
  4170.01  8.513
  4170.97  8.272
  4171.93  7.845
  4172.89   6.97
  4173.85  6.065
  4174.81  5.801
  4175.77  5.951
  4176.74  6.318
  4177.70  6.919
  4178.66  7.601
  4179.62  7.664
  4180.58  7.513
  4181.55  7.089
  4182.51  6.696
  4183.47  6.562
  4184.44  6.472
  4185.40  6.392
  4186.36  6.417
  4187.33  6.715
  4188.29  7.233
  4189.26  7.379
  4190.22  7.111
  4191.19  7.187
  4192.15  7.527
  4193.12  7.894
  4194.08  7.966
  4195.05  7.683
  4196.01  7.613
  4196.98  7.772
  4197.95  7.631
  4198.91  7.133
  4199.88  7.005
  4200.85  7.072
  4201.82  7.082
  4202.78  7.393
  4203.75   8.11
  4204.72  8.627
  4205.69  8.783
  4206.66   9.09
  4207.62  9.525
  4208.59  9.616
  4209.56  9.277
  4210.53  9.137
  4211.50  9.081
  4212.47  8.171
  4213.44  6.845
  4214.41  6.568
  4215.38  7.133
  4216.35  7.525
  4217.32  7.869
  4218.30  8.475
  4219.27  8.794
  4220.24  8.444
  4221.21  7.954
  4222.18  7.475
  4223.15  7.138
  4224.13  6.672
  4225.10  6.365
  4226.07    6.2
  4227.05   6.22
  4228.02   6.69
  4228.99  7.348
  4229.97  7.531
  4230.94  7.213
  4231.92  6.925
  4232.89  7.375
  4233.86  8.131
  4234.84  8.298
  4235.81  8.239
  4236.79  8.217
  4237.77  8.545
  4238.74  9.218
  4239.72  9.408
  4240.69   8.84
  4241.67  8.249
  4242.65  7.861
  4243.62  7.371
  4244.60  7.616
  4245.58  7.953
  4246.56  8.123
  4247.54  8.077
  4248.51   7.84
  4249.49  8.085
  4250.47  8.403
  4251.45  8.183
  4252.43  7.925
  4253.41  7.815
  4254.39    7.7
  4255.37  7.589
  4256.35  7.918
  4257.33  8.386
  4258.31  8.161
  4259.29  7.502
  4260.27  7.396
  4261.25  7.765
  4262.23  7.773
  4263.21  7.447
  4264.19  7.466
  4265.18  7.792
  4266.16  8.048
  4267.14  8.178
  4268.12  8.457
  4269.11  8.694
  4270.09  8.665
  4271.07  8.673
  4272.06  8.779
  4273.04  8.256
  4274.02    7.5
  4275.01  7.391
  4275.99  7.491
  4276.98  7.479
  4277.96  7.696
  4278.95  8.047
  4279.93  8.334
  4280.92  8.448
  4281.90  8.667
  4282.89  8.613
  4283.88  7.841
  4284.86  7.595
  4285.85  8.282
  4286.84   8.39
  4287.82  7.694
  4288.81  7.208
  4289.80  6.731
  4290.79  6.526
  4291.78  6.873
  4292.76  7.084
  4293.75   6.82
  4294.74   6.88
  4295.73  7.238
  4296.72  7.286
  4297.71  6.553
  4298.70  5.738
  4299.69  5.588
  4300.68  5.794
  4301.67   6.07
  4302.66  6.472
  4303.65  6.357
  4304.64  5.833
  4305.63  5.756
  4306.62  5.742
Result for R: 0.07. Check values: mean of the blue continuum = 7.26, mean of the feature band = 7.04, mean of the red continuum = 7.98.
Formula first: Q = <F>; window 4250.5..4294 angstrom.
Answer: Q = 7.86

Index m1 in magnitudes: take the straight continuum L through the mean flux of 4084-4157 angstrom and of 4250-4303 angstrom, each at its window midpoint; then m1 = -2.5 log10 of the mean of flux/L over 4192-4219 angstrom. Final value -0.08 mag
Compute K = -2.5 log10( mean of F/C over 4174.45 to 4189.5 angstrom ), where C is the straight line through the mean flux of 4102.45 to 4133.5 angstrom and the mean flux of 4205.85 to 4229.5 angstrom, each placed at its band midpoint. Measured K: 0.12 mag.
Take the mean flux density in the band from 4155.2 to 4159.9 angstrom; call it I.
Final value 7.17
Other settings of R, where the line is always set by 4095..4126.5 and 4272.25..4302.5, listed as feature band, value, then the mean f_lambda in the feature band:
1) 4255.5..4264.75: -0.067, 7.75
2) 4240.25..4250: -0.105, 7.99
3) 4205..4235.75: -0.088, 7.81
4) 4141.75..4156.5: 0.046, 6.78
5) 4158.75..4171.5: -0.061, 7.51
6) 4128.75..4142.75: -0.061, 7.44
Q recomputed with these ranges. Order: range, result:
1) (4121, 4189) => 7.16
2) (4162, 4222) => 7.57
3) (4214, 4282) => 7.86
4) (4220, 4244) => 7.67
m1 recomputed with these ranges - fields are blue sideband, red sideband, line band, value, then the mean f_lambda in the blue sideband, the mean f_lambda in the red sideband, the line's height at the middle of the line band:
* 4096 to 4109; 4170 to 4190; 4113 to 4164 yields -0.09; 6.42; 6.94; 6.66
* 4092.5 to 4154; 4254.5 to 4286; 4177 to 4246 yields 0.00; 7.13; 8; 7.66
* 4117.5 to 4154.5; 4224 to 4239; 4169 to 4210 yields -0.02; 7.25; 7.44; 7.36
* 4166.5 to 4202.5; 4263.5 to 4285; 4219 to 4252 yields -0.01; 7.2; 8.1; 7.71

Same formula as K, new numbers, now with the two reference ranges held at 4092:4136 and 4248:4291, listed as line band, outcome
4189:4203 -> 0.02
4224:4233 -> 0.13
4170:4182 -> 0.06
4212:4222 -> -0.01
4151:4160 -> 0.09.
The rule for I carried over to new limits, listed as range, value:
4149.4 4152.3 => 7.06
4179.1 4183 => 7.25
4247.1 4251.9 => 8.12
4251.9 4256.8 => 7.79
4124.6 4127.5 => 7.96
